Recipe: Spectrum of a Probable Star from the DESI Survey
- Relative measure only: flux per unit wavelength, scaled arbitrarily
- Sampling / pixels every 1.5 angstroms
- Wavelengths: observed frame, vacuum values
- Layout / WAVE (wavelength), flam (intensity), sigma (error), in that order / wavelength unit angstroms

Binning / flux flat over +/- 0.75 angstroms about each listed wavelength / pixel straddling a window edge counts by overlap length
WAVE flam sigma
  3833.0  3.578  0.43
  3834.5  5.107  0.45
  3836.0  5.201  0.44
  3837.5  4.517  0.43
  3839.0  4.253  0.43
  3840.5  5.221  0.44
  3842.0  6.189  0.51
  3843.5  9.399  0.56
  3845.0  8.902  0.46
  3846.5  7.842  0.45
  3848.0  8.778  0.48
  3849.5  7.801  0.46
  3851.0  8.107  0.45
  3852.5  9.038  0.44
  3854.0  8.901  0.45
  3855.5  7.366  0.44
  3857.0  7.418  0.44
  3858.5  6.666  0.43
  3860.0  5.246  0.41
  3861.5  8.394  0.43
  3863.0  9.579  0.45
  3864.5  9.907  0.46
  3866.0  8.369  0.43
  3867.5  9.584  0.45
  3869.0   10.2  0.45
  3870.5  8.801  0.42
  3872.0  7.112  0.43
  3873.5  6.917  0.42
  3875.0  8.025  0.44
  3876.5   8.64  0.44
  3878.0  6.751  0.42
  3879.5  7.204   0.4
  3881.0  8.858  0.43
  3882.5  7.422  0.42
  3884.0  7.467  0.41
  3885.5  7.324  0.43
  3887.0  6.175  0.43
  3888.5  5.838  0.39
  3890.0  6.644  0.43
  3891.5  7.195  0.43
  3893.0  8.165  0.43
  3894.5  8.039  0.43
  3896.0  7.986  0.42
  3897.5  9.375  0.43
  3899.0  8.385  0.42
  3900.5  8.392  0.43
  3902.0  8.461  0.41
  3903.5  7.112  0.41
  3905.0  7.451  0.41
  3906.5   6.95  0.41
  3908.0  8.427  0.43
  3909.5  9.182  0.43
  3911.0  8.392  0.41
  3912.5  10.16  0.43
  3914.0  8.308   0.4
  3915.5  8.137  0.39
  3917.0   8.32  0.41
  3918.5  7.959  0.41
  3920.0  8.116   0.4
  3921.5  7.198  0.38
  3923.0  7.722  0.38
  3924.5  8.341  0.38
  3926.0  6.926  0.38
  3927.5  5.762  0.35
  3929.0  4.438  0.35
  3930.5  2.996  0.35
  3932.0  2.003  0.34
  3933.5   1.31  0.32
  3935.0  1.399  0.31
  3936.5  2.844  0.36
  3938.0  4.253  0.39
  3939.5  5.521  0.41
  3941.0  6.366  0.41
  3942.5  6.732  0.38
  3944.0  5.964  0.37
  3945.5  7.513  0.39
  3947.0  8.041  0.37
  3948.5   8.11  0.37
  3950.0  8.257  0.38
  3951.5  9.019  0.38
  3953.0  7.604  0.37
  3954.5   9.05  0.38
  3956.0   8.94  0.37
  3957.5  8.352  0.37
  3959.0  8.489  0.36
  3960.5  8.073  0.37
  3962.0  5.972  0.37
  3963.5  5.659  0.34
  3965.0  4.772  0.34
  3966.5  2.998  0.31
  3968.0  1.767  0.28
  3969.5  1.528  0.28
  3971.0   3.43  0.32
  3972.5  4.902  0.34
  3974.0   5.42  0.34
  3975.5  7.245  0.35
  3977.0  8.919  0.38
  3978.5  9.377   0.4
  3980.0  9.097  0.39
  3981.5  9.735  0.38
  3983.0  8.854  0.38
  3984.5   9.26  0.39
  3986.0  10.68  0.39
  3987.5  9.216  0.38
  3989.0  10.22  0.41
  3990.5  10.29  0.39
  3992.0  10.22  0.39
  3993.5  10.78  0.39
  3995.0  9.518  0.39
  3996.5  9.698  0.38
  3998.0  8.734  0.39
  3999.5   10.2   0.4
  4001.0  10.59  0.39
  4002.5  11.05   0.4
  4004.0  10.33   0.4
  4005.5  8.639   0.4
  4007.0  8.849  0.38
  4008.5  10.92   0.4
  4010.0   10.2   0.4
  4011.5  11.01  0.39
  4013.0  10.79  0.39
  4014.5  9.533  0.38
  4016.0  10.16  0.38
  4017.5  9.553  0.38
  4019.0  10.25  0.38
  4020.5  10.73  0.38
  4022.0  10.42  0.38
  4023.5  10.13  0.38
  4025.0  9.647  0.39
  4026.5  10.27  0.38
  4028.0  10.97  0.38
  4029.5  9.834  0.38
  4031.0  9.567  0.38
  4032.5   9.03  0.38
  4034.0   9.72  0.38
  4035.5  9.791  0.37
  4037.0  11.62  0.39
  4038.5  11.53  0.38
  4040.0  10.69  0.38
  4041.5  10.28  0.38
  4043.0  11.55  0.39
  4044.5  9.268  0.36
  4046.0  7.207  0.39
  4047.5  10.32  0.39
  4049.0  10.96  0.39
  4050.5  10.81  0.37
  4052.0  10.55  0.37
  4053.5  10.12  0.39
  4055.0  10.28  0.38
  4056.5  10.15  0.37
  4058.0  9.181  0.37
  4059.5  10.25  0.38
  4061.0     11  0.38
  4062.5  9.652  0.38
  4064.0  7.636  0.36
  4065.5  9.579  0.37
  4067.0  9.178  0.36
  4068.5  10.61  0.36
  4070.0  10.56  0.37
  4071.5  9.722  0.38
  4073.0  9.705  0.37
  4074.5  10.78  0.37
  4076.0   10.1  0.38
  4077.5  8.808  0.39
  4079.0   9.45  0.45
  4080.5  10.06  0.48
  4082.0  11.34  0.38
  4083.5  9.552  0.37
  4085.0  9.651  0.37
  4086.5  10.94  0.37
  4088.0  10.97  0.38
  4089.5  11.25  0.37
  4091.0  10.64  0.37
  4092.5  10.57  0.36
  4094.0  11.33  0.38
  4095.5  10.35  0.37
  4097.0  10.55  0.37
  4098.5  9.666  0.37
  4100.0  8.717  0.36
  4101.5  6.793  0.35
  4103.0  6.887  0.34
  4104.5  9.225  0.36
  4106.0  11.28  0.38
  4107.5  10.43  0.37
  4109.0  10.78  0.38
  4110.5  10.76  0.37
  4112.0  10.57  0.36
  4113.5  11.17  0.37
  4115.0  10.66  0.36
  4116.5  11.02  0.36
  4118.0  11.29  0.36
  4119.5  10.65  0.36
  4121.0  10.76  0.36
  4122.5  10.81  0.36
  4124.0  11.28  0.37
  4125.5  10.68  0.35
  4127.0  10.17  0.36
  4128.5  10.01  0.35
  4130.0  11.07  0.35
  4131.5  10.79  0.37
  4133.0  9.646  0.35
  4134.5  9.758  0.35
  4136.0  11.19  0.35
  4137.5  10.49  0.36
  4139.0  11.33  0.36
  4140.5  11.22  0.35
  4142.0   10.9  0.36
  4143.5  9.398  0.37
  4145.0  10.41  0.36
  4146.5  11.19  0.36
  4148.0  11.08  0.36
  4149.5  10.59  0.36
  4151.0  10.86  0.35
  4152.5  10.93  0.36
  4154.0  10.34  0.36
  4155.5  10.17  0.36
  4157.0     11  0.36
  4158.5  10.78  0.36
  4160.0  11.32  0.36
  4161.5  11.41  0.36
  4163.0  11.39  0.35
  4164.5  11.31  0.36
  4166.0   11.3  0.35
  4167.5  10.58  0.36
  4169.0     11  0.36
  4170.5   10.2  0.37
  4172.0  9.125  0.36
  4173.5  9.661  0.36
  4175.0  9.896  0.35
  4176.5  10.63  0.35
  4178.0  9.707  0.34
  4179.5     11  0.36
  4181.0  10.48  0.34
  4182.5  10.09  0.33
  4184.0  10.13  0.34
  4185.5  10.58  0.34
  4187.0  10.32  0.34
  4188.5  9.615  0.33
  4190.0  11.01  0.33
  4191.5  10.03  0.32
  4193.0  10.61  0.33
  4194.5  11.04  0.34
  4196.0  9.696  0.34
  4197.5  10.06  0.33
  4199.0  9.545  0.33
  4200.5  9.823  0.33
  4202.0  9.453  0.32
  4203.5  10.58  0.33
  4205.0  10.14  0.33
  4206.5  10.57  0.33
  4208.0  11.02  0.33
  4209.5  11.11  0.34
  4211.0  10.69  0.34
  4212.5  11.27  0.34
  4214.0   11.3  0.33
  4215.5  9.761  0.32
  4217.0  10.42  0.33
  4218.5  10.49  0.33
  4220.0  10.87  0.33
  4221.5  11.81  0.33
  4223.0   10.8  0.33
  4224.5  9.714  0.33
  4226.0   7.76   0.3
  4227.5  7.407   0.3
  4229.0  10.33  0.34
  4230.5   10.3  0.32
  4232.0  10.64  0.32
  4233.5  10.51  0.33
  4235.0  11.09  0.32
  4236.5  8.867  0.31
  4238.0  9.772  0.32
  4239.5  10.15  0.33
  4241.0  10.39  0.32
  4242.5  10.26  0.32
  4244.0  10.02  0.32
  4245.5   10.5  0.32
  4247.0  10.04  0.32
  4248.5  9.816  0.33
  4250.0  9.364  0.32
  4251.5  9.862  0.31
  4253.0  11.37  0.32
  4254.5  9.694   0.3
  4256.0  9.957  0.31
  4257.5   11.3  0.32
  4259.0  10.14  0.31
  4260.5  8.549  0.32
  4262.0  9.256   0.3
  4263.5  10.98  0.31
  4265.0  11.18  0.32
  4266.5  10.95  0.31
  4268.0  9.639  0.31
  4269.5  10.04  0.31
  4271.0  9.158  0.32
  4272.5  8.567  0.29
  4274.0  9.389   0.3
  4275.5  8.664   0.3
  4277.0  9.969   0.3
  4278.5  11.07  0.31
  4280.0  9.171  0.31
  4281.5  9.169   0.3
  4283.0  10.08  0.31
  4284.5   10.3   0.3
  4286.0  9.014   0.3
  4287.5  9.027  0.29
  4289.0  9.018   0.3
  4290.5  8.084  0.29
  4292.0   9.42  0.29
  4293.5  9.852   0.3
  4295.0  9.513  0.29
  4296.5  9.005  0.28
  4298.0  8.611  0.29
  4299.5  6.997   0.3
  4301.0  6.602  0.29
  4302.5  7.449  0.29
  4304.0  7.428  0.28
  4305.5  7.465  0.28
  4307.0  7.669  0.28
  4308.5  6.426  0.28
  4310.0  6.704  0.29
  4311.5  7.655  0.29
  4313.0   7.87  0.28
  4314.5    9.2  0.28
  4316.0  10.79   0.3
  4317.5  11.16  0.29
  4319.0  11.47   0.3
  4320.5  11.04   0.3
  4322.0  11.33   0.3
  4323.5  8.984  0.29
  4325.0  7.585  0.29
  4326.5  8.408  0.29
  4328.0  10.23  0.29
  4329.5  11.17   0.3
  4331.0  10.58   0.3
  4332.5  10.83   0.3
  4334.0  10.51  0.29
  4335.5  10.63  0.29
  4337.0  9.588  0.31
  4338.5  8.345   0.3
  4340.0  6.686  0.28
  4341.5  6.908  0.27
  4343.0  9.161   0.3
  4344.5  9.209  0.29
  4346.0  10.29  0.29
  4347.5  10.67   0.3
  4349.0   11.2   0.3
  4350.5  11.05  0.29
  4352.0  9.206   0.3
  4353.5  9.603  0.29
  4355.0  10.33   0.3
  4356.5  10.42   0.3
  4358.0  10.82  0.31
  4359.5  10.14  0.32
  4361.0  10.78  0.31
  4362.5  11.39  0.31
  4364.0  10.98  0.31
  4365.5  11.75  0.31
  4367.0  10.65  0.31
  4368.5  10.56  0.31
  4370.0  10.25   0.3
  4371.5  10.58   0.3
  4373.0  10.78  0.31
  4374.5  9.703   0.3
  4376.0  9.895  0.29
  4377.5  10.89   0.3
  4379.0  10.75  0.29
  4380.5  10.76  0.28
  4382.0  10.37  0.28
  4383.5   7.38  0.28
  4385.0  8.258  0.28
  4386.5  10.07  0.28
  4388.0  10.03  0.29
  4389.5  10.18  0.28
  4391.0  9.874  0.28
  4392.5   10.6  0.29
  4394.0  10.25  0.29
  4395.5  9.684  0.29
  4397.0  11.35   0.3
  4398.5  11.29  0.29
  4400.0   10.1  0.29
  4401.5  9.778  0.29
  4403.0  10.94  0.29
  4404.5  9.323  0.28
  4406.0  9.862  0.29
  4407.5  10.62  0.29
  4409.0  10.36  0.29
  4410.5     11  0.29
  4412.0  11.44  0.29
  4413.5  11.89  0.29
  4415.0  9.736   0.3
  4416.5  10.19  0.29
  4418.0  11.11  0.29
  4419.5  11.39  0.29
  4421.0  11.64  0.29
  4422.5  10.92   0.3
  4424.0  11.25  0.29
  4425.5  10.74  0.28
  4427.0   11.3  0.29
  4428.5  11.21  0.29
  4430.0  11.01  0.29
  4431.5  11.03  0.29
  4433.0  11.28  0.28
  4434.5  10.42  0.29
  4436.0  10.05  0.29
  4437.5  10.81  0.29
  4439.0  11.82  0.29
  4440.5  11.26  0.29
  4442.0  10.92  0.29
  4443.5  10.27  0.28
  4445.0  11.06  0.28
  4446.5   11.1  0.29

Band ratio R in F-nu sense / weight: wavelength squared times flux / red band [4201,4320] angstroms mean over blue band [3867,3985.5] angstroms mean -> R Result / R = 1.6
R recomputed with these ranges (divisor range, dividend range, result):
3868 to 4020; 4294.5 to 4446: 1.59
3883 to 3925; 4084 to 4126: 1.45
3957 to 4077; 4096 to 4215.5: 1.21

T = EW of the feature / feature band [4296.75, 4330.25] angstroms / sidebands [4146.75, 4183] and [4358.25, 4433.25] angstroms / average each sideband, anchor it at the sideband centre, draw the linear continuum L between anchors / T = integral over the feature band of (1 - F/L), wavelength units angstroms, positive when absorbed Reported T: 5.8 angstroms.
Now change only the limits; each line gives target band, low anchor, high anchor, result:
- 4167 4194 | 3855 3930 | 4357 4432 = -2.6 angstroms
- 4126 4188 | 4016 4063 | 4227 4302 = -4.1 angstroms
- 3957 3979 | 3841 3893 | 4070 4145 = 7.8 angstroms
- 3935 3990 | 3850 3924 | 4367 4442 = 9.4 angstroms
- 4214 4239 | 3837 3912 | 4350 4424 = -1.2 angstroms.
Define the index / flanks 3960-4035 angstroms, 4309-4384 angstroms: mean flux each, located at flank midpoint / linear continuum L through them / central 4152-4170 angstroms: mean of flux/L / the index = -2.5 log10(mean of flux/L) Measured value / -0.17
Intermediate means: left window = 8.78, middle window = 11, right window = 9.94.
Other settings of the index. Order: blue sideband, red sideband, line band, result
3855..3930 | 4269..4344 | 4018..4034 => -0.22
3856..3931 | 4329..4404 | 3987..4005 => -0.21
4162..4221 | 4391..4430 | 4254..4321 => 0.15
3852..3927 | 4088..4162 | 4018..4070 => -0.05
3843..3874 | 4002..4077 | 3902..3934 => 0.26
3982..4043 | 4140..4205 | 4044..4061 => 0.02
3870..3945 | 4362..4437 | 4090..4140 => -0.22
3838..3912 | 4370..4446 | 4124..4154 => -0.16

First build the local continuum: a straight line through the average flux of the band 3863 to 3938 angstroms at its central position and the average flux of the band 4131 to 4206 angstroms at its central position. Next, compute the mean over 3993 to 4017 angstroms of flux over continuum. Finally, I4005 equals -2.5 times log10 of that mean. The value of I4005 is -0.179 mag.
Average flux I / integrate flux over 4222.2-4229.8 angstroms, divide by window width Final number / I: 9.23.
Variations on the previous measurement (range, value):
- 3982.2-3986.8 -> 9.6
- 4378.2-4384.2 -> 9.84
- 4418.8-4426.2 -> 11.2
